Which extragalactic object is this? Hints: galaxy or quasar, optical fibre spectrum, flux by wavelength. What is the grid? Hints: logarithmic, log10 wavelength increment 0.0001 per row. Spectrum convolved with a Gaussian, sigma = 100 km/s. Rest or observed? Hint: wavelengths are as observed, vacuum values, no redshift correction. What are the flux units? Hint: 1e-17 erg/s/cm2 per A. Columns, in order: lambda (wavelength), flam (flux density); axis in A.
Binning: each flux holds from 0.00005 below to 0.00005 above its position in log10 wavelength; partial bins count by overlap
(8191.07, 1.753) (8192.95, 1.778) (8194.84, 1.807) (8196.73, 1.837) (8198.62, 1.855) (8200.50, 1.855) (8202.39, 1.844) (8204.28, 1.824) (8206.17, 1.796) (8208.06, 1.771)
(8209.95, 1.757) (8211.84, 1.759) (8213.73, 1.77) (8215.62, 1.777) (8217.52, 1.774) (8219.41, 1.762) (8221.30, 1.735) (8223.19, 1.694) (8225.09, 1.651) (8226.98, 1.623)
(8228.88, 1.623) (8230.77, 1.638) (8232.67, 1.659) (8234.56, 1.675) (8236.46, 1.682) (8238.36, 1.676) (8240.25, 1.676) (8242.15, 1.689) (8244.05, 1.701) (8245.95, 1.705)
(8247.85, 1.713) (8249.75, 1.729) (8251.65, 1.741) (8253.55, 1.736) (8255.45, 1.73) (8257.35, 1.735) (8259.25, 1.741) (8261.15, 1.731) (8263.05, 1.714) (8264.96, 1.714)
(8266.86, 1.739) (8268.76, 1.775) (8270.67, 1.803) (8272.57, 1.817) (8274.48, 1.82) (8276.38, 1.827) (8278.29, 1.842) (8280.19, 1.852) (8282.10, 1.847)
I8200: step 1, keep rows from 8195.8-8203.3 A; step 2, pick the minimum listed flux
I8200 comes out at 1.837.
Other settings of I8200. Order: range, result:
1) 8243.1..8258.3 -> 1.701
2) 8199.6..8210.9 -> 1.757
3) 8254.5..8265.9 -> 1.714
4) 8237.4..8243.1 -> 1.676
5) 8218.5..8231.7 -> 1.623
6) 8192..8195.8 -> 1.778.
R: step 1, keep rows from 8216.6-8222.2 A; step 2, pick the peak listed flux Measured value 1.774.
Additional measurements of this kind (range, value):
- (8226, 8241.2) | 1.682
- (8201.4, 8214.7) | 1.844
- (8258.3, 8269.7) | 1.775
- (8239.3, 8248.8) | 1.713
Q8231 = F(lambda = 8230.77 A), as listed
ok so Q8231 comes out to 1.638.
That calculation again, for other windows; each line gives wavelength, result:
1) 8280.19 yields 1.852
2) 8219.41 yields 1.762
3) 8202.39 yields 1.844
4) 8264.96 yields 1.714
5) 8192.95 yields 1.778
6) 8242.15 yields 1.689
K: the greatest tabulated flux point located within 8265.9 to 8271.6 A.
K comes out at 1.803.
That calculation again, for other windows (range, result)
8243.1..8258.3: 1.741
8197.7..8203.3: 1.855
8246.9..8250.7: 1.729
